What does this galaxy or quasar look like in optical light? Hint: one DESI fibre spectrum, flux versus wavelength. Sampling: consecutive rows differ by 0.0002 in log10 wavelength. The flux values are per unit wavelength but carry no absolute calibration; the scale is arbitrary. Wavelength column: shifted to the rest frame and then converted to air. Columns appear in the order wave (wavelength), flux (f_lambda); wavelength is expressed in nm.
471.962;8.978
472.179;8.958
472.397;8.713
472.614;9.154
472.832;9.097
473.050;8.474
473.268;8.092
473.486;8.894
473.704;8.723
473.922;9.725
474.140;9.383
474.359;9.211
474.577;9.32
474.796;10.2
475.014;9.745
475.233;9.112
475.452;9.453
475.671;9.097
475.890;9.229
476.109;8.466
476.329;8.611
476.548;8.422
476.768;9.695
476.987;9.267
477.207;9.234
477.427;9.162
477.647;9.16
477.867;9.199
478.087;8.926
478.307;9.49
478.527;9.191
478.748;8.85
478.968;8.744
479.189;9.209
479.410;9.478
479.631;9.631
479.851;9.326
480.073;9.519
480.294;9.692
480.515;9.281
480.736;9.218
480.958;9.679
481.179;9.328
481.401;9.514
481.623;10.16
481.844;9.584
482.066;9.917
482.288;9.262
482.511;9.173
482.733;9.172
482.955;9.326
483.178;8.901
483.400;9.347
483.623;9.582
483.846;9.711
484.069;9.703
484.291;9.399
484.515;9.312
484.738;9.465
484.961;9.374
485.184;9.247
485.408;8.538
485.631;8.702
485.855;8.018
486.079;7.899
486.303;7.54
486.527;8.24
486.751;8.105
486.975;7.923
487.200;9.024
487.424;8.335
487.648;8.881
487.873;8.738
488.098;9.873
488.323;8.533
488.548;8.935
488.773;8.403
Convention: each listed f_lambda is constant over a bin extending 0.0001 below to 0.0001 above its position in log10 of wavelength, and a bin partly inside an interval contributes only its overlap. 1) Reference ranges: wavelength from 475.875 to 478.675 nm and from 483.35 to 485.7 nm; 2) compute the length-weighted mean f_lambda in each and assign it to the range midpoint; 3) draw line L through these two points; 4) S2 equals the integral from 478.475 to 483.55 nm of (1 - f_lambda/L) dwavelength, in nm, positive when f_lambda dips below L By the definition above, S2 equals -0.10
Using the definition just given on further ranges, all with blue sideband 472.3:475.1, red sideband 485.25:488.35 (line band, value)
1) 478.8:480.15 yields -0.07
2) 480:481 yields -0.08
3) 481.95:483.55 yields -0.12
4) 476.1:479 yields -0.04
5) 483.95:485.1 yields -0.12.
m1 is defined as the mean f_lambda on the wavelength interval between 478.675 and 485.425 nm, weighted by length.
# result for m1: 9.39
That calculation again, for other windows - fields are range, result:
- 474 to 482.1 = 9.31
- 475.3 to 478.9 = 9.09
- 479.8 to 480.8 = 9.42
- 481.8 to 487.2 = 8.97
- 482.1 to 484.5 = 9.37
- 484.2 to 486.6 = 8.7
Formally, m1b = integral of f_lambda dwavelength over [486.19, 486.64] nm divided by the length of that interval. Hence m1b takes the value 7.89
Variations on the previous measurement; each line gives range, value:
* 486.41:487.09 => 8.08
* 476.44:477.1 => 9.13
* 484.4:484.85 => 9.38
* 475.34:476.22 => 9.06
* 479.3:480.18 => 9.49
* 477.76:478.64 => 9.2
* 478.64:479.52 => 9.07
